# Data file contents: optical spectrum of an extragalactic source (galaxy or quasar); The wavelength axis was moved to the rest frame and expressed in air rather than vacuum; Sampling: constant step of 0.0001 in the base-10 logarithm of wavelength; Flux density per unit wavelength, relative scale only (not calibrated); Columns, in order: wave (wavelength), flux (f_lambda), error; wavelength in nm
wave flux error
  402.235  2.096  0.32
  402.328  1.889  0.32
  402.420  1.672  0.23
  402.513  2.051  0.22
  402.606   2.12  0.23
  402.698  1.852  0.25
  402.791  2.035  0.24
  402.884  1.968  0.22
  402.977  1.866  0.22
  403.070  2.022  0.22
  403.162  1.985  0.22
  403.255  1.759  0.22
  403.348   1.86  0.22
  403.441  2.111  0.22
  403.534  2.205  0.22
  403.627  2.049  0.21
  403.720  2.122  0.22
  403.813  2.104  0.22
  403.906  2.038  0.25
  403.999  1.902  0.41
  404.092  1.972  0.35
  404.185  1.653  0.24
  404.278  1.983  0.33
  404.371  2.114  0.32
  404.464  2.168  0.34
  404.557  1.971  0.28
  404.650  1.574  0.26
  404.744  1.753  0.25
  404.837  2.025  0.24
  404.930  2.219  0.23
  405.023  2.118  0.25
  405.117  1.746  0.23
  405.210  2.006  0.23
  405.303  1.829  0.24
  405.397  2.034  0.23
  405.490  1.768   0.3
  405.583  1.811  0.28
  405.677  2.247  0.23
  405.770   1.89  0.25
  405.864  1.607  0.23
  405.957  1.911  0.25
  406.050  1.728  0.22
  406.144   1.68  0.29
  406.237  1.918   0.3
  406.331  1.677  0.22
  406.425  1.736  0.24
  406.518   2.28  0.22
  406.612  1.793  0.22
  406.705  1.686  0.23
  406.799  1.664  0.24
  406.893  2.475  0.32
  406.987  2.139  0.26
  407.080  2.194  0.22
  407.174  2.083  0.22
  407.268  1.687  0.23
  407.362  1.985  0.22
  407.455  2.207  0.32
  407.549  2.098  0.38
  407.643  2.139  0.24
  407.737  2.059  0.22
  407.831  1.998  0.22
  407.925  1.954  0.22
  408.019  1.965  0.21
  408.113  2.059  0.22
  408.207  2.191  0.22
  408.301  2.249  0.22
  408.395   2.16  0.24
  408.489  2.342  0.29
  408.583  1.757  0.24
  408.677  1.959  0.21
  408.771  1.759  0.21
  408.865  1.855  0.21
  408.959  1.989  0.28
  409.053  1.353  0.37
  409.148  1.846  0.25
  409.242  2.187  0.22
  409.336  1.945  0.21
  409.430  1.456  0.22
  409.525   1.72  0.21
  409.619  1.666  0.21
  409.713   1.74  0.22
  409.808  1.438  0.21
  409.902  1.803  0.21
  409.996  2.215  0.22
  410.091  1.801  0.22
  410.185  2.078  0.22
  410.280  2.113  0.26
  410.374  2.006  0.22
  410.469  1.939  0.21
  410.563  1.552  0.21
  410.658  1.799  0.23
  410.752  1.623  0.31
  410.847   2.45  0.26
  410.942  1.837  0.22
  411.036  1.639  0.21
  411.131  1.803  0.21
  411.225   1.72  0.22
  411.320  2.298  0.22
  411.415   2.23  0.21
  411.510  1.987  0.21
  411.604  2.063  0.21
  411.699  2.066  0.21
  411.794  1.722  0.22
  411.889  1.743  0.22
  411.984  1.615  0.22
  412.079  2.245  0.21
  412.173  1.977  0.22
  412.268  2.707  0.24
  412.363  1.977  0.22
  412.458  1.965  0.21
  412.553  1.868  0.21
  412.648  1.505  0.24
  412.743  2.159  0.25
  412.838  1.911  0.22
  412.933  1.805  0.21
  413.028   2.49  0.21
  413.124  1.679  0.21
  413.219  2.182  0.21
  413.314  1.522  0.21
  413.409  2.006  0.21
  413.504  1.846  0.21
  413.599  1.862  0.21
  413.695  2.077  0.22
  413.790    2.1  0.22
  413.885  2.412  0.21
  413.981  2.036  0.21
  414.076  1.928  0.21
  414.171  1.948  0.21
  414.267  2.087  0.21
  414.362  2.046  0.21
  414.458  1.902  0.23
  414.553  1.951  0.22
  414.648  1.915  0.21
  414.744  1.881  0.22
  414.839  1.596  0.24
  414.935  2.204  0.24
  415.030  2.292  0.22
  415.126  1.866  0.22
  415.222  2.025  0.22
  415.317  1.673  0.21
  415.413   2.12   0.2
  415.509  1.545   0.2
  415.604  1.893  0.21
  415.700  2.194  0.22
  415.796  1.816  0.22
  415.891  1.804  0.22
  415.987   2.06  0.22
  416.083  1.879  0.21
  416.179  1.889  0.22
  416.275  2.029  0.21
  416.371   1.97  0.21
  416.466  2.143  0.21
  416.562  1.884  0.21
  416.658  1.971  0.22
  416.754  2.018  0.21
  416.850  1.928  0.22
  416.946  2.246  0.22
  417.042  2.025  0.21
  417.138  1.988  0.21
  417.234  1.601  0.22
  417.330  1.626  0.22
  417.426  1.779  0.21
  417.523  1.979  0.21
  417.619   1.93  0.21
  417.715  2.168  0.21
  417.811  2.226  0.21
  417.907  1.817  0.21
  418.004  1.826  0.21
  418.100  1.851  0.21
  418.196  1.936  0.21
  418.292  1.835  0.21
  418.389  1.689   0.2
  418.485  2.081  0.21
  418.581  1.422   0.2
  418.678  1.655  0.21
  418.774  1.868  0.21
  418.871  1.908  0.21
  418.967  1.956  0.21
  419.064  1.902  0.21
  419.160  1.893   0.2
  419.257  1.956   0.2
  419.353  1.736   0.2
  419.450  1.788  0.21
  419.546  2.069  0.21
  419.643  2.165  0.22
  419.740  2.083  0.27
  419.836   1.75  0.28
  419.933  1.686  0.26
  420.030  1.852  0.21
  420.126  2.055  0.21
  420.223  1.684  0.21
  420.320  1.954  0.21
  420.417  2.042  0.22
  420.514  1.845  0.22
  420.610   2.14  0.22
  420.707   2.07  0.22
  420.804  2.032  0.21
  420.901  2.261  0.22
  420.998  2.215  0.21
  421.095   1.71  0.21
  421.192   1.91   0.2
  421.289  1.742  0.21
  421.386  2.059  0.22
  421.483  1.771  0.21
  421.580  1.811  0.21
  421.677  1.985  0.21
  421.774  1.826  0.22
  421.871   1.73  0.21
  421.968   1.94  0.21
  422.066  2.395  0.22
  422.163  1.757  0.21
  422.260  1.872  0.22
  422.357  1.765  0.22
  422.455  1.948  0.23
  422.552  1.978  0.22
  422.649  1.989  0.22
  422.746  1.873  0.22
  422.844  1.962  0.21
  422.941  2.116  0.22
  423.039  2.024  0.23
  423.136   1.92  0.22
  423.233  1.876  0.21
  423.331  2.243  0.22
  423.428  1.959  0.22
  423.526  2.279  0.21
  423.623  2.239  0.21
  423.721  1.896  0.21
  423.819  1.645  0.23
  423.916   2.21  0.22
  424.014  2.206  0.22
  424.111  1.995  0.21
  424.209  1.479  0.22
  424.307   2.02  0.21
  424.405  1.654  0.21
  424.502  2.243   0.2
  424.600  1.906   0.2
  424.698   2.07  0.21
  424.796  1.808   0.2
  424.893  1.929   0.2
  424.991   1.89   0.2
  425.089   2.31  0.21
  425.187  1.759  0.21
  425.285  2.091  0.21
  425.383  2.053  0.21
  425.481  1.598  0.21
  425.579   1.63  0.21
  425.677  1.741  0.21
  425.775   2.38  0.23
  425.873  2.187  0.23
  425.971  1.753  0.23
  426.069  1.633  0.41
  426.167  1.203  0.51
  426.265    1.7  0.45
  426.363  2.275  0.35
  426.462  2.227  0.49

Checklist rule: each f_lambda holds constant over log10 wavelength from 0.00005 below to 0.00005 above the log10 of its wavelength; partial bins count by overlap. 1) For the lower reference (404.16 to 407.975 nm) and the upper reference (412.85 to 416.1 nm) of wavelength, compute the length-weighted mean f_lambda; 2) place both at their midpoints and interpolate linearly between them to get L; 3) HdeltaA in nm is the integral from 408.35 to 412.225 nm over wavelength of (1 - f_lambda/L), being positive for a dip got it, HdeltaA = 0.121 nm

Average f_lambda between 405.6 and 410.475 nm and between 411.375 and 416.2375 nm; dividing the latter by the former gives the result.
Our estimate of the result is 1.0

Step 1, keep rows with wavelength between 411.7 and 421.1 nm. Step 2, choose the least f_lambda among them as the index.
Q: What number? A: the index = 1.422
